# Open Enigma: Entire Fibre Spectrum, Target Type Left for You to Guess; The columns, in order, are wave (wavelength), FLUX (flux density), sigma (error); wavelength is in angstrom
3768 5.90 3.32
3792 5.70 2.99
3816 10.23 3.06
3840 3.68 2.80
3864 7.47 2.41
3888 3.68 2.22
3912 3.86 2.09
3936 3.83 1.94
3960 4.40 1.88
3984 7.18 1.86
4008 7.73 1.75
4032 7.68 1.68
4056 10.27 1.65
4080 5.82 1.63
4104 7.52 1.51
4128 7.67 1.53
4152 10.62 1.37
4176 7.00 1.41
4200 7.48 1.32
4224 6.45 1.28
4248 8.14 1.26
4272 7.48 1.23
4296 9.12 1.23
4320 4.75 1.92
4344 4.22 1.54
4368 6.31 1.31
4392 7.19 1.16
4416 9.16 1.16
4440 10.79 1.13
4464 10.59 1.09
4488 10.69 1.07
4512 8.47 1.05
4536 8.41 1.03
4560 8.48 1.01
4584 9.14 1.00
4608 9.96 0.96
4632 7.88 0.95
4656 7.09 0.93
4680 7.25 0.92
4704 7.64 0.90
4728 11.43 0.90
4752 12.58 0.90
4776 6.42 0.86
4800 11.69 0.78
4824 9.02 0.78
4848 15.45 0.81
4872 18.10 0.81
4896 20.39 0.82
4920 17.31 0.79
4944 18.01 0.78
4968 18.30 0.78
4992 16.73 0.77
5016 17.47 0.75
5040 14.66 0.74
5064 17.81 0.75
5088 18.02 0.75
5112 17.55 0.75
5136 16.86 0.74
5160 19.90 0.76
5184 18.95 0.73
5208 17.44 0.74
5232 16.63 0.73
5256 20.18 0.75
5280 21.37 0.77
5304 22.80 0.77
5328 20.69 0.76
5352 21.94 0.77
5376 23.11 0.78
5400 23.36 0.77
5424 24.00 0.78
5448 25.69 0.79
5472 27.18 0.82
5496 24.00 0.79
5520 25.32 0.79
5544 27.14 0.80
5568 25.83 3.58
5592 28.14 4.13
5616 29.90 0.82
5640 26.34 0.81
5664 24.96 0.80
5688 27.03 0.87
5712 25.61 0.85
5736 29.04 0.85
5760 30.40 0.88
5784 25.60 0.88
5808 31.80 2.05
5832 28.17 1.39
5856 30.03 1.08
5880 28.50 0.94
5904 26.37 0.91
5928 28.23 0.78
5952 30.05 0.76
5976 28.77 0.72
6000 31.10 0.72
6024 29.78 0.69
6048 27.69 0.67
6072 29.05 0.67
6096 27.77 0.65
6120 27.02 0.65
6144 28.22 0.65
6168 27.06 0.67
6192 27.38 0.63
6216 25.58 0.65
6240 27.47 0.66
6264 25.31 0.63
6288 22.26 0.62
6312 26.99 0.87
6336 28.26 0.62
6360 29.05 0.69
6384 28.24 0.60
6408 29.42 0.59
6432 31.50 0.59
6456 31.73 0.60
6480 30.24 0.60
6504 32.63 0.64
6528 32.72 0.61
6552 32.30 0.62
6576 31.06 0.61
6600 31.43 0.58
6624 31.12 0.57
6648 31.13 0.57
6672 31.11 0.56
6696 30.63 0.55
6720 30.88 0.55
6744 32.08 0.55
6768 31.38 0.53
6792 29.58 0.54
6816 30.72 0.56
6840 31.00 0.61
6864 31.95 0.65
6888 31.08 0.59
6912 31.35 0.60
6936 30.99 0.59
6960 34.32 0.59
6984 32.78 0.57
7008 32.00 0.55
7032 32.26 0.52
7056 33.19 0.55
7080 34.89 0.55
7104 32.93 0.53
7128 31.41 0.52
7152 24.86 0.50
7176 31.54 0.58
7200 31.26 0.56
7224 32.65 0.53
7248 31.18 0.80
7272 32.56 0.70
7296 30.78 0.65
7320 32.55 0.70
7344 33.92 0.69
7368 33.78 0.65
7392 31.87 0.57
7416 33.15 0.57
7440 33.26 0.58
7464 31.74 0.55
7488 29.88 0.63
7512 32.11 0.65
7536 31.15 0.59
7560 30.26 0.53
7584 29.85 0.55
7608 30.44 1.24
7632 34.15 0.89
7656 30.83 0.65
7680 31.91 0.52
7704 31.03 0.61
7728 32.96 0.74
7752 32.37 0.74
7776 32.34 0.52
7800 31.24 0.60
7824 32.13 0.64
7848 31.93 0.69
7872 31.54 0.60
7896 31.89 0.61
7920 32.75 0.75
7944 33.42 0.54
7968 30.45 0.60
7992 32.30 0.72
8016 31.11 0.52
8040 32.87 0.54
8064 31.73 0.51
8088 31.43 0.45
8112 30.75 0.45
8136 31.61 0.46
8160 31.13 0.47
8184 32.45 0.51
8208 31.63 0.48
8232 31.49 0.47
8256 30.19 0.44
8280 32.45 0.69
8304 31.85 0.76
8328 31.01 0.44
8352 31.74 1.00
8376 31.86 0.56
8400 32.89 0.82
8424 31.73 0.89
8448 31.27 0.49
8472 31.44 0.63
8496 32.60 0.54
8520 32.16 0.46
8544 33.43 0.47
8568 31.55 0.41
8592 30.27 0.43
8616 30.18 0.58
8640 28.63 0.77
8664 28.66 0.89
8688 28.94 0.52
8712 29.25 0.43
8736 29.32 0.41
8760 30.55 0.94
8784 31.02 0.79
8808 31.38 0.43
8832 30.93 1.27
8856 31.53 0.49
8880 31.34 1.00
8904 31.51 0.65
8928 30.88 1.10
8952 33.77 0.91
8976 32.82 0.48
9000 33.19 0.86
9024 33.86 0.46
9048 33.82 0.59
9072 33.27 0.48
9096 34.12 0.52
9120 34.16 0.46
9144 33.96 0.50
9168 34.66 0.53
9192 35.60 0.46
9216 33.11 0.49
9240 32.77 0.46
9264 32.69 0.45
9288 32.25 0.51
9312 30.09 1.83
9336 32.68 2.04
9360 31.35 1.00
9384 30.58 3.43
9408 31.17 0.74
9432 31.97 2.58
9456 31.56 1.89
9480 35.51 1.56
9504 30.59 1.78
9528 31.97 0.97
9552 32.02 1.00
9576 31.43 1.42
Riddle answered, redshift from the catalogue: 0.214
